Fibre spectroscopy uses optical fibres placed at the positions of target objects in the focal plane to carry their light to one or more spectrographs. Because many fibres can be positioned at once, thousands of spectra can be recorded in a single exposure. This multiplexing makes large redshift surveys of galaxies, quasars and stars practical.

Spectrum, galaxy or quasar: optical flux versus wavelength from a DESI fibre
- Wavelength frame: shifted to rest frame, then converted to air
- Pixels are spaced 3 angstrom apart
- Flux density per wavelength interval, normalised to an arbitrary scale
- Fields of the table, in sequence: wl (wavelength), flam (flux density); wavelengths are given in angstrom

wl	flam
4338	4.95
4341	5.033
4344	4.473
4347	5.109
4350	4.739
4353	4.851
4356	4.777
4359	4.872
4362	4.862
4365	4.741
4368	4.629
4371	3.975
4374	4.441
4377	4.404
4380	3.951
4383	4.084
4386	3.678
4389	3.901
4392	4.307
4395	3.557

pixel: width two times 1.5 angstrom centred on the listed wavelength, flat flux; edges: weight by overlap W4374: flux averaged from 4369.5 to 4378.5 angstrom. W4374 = 4.27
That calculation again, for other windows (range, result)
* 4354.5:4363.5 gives 4.84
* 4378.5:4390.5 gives 3.9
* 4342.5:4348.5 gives 4.79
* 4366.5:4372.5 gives 4.3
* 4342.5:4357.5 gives 4.79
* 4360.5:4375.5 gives 4.53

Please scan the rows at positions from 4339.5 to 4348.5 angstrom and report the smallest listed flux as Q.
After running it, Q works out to 4.473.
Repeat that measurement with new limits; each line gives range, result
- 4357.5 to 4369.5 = 4.629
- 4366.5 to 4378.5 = 3.975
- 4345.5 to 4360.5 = 4.739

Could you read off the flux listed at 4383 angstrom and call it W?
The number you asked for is 4.084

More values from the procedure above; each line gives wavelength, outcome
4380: 3.951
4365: 4.741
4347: 5.109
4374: 4.441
